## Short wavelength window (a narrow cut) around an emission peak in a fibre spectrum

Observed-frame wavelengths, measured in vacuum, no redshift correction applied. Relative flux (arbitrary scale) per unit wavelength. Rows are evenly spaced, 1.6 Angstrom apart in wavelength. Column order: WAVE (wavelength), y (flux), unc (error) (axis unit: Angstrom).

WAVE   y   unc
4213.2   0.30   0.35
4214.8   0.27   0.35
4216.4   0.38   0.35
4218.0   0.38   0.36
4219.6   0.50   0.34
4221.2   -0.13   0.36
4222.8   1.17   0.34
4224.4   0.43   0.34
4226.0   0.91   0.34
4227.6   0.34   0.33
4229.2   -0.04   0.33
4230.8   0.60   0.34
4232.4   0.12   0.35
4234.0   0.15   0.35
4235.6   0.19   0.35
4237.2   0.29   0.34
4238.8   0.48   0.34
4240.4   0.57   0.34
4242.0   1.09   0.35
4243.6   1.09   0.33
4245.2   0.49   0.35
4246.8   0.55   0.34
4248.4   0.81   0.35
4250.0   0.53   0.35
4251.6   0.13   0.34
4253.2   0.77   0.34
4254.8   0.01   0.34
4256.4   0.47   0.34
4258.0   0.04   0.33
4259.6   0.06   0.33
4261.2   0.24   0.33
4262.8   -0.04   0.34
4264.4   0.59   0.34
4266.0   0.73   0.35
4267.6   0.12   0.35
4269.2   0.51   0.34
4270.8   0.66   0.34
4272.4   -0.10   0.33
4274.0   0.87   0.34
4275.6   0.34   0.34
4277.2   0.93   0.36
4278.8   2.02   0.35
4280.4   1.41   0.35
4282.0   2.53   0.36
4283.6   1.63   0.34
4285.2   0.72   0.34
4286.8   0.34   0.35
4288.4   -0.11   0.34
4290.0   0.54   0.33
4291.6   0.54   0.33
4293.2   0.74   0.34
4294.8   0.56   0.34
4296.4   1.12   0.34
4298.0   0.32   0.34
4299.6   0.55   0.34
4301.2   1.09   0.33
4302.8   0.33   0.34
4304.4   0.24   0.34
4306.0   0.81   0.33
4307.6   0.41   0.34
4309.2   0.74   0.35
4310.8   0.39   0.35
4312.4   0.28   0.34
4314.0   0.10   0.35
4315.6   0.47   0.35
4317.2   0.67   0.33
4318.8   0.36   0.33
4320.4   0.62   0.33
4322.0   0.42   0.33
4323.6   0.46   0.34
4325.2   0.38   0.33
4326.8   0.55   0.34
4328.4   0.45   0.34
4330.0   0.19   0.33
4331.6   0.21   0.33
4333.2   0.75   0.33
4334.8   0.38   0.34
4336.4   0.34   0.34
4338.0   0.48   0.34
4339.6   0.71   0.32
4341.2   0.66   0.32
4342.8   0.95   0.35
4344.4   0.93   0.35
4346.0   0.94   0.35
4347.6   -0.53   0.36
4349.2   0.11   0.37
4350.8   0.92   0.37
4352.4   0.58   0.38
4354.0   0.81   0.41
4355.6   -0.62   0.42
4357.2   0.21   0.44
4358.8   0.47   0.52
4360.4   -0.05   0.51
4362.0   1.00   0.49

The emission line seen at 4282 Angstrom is [O II]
